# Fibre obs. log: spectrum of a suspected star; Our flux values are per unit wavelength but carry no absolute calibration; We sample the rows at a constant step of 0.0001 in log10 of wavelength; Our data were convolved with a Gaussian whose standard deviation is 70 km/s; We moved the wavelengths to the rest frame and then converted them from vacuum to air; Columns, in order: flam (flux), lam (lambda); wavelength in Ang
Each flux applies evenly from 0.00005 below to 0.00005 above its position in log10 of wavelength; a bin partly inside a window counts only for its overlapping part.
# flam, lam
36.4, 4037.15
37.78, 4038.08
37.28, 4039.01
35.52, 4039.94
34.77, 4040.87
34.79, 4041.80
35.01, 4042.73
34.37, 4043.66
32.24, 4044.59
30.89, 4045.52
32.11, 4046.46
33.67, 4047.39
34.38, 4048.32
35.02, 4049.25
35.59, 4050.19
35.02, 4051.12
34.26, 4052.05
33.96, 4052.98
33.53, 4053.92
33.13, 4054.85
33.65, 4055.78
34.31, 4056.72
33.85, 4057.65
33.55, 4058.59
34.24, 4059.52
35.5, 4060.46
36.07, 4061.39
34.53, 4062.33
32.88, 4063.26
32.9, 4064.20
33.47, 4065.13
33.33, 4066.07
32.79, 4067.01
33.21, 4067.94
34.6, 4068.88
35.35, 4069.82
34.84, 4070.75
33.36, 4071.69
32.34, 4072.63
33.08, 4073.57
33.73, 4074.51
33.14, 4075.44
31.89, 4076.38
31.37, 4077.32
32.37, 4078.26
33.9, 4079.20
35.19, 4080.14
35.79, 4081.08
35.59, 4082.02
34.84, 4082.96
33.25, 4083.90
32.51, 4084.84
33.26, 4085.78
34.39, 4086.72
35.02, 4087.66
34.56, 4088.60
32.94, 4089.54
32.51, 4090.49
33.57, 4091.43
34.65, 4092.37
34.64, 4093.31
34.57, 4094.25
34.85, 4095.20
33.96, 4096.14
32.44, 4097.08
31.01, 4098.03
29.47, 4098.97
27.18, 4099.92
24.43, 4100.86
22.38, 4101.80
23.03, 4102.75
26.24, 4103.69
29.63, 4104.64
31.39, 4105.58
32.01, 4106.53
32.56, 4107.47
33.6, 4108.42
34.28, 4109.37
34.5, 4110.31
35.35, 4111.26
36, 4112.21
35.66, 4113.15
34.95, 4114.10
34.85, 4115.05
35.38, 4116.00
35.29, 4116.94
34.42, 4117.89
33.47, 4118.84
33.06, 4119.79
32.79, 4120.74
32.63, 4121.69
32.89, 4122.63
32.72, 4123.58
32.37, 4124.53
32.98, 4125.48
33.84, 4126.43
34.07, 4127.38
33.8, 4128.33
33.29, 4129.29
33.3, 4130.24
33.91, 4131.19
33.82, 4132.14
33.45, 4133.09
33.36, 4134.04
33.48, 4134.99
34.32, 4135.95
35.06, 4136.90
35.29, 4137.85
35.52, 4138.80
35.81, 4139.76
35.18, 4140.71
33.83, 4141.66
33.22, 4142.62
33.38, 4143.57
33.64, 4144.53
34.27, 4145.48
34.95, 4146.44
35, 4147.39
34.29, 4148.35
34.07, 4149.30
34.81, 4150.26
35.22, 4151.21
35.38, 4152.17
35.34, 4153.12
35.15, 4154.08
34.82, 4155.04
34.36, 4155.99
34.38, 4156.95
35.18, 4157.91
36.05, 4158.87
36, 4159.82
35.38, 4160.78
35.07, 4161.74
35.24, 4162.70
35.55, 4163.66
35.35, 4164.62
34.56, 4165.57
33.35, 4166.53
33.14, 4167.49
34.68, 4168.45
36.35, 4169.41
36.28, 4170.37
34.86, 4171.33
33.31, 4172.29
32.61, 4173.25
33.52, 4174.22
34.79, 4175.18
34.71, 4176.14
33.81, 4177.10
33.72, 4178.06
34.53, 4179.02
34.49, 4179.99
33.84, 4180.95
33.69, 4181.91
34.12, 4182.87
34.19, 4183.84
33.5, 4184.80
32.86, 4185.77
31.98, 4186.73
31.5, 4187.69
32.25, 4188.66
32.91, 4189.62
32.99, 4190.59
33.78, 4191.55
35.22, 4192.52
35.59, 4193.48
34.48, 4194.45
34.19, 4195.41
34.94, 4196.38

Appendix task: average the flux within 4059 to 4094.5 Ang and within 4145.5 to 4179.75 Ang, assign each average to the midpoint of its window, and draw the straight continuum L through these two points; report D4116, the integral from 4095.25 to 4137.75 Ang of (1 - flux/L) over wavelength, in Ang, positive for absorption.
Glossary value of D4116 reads 2.2 Ang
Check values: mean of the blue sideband 33.8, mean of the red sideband 34.7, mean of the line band 32.5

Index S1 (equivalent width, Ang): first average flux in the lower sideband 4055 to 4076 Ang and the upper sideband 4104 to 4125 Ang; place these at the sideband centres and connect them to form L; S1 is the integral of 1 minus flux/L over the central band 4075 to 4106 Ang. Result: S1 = 1.57 Ang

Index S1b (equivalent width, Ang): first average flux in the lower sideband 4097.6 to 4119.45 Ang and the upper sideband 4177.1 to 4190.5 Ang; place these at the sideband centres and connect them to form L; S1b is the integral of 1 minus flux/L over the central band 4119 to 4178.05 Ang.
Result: -3.19 Ang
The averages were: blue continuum 31.6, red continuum 33.4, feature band 34.3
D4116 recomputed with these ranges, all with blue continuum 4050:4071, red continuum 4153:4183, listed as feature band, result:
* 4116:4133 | 0.5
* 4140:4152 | 0.0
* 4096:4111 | 1.9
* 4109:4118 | -0.2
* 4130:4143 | 0.1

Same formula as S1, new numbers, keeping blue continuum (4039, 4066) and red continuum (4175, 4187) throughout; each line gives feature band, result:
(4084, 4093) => 0.1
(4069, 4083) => 0.1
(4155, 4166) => -0.4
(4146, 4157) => -0.3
